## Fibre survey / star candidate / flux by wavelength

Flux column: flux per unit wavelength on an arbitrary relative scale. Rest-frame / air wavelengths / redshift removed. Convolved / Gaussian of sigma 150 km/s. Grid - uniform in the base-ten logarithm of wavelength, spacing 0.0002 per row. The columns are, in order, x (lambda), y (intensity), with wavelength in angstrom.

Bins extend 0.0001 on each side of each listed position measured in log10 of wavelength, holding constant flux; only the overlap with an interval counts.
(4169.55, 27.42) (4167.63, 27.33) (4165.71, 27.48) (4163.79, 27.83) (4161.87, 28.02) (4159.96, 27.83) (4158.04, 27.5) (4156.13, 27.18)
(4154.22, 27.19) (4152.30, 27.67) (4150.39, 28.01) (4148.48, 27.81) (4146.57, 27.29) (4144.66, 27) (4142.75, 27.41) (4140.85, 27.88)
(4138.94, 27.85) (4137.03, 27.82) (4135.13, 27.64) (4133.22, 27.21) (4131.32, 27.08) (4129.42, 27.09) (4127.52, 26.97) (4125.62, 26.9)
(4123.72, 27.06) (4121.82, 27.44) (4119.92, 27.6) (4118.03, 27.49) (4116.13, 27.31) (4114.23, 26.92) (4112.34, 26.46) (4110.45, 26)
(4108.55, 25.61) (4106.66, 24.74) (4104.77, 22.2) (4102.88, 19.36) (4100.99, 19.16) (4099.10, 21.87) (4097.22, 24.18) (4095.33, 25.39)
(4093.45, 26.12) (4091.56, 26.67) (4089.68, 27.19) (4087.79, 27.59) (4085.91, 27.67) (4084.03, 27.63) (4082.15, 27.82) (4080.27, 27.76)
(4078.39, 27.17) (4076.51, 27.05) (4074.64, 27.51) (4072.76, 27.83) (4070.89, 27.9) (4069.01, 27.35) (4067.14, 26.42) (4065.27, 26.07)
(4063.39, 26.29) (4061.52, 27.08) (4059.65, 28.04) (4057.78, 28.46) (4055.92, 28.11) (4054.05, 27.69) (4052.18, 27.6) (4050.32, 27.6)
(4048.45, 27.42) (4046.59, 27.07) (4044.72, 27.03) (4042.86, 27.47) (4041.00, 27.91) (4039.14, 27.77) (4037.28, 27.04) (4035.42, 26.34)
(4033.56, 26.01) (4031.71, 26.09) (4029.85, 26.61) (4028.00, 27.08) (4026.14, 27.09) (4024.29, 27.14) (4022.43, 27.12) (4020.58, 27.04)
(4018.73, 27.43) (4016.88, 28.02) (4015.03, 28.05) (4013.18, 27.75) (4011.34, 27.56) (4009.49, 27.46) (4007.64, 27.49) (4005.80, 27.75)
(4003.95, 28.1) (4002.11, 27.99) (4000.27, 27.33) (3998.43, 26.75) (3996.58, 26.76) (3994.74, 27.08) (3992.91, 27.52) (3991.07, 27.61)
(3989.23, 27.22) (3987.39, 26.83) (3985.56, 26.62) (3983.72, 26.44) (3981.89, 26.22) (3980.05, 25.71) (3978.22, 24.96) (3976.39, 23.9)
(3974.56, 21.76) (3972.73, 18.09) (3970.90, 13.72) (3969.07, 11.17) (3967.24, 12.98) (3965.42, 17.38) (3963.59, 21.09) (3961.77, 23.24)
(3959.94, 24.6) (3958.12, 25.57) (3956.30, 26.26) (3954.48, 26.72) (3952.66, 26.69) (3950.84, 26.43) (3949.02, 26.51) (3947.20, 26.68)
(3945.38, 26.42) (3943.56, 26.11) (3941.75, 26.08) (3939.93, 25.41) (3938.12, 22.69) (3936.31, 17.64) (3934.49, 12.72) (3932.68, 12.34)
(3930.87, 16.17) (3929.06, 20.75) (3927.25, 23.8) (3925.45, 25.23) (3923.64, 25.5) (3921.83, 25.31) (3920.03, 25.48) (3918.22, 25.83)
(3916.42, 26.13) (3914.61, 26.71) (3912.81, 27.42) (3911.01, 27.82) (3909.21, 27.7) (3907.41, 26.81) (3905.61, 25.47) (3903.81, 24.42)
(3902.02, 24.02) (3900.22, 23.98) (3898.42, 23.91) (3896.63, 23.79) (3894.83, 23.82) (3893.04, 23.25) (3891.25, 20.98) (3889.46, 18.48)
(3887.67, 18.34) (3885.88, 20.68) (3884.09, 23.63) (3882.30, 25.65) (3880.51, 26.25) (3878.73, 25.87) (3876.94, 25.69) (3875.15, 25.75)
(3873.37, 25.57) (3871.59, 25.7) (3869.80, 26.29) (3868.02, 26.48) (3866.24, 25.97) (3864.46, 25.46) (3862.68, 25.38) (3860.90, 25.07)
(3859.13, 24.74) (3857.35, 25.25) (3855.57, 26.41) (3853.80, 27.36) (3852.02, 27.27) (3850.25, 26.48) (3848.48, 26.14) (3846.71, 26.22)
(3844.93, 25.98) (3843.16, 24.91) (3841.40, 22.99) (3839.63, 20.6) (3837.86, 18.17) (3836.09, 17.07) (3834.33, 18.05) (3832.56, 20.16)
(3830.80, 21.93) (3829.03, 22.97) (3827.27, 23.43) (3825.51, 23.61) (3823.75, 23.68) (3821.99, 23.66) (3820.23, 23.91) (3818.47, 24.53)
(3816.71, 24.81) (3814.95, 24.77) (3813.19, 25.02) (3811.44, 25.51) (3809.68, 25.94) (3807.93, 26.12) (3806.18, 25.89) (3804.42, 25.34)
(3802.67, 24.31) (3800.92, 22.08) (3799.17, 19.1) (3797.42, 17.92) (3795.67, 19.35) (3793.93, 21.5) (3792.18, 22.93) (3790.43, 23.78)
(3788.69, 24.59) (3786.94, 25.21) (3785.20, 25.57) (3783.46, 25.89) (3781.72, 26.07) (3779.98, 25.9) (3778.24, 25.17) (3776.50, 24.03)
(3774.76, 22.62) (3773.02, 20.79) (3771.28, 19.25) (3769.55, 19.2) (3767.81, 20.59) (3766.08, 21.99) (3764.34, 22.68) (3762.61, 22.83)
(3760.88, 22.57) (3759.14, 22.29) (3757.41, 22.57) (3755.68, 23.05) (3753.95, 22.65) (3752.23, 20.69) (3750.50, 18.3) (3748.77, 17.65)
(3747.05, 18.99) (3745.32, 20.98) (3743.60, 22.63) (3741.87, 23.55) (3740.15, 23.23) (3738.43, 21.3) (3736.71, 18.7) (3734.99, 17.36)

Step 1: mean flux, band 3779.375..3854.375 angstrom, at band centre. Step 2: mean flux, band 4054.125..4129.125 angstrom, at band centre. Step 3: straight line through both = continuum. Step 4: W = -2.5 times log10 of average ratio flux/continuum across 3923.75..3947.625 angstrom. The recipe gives 0.14 mag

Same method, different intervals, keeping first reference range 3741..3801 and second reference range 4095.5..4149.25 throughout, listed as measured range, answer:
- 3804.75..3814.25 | -0.14 mag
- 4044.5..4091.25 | -0.08 mag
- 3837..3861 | -0.08 mag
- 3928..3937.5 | 0.42 mag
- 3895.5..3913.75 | -0.08 mag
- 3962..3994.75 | 0.09 mag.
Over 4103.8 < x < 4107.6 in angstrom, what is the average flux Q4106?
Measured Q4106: 23.4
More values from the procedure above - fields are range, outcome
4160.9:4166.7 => 27.8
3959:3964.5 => 23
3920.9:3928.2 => 25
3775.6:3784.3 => 25.4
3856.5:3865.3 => 25.2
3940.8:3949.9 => 26.3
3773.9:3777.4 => 23.3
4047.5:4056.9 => 27.7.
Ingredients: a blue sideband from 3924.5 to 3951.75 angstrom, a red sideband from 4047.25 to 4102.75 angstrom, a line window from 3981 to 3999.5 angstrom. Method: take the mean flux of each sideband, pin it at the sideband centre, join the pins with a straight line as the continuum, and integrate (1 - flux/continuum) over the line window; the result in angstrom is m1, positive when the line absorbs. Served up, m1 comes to -2.3 angstrom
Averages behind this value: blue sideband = 22.3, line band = 26.9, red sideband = 26.6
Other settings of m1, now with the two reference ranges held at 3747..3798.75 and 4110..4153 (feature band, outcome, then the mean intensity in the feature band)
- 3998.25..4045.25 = -2.79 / 27.3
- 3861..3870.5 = -0.92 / 25.8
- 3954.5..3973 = 3.81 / 19.8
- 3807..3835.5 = -0.80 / 23.6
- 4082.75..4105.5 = 1.81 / 24.7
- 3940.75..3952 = -0.76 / 26.4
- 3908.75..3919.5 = -1.16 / 26.8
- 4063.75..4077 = -0.34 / 27.1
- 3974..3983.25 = 0.17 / 24.7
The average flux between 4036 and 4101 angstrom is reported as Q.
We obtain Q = 26.9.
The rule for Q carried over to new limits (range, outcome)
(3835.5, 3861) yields 24.4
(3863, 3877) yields 25.8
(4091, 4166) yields 26.4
